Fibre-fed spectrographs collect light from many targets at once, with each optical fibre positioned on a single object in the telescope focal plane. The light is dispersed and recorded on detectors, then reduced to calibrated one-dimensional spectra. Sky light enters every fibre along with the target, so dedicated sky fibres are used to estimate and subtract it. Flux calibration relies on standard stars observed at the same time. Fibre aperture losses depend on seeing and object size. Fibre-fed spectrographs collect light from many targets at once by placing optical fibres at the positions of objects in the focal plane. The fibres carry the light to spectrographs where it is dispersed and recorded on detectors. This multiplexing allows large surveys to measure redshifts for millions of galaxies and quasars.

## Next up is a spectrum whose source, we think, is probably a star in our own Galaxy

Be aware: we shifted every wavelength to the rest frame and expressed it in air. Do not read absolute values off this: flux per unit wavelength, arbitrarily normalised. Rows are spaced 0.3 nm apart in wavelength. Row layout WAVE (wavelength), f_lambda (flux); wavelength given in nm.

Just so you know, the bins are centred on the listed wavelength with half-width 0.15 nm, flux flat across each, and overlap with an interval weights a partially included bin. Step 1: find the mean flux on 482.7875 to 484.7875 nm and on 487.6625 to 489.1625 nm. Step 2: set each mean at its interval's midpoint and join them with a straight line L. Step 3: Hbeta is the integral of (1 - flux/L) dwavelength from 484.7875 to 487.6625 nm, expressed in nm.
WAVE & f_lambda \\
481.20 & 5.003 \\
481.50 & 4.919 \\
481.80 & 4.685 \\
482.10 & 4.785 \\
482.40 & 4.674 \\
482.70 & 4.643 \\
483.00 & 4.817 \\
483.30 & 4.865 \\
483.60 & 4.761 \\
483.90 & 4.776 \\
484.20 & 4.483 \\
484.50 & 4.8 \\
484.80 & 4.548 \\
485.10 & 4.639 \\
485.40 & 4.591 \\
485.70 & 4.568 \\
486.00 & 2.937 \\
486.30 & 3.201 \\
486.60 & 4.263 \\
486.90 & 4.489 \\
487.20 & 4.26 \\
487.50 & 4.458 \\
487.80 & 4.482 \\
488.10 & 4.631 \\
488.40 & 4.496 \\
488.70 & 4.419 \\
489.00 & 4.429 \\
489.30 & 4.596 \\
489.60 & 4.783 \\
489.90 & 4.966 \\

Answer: 0.27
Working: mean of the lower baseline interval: 4.73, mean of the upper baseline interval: 4.49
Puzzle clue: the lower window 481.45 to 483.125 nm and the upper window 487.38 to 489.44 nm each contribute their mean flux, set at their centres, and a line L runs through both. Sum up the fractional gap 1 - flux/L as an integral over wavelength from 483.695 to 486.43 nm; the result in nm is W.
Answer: 0.199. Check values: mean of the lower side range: 4.74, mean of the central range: 4.3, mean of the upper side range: 4.5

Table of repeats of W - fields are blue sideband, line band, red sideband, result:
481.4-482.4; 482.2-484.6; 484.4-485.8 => -0.01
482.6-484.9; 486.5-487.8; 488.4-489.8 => 0.07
